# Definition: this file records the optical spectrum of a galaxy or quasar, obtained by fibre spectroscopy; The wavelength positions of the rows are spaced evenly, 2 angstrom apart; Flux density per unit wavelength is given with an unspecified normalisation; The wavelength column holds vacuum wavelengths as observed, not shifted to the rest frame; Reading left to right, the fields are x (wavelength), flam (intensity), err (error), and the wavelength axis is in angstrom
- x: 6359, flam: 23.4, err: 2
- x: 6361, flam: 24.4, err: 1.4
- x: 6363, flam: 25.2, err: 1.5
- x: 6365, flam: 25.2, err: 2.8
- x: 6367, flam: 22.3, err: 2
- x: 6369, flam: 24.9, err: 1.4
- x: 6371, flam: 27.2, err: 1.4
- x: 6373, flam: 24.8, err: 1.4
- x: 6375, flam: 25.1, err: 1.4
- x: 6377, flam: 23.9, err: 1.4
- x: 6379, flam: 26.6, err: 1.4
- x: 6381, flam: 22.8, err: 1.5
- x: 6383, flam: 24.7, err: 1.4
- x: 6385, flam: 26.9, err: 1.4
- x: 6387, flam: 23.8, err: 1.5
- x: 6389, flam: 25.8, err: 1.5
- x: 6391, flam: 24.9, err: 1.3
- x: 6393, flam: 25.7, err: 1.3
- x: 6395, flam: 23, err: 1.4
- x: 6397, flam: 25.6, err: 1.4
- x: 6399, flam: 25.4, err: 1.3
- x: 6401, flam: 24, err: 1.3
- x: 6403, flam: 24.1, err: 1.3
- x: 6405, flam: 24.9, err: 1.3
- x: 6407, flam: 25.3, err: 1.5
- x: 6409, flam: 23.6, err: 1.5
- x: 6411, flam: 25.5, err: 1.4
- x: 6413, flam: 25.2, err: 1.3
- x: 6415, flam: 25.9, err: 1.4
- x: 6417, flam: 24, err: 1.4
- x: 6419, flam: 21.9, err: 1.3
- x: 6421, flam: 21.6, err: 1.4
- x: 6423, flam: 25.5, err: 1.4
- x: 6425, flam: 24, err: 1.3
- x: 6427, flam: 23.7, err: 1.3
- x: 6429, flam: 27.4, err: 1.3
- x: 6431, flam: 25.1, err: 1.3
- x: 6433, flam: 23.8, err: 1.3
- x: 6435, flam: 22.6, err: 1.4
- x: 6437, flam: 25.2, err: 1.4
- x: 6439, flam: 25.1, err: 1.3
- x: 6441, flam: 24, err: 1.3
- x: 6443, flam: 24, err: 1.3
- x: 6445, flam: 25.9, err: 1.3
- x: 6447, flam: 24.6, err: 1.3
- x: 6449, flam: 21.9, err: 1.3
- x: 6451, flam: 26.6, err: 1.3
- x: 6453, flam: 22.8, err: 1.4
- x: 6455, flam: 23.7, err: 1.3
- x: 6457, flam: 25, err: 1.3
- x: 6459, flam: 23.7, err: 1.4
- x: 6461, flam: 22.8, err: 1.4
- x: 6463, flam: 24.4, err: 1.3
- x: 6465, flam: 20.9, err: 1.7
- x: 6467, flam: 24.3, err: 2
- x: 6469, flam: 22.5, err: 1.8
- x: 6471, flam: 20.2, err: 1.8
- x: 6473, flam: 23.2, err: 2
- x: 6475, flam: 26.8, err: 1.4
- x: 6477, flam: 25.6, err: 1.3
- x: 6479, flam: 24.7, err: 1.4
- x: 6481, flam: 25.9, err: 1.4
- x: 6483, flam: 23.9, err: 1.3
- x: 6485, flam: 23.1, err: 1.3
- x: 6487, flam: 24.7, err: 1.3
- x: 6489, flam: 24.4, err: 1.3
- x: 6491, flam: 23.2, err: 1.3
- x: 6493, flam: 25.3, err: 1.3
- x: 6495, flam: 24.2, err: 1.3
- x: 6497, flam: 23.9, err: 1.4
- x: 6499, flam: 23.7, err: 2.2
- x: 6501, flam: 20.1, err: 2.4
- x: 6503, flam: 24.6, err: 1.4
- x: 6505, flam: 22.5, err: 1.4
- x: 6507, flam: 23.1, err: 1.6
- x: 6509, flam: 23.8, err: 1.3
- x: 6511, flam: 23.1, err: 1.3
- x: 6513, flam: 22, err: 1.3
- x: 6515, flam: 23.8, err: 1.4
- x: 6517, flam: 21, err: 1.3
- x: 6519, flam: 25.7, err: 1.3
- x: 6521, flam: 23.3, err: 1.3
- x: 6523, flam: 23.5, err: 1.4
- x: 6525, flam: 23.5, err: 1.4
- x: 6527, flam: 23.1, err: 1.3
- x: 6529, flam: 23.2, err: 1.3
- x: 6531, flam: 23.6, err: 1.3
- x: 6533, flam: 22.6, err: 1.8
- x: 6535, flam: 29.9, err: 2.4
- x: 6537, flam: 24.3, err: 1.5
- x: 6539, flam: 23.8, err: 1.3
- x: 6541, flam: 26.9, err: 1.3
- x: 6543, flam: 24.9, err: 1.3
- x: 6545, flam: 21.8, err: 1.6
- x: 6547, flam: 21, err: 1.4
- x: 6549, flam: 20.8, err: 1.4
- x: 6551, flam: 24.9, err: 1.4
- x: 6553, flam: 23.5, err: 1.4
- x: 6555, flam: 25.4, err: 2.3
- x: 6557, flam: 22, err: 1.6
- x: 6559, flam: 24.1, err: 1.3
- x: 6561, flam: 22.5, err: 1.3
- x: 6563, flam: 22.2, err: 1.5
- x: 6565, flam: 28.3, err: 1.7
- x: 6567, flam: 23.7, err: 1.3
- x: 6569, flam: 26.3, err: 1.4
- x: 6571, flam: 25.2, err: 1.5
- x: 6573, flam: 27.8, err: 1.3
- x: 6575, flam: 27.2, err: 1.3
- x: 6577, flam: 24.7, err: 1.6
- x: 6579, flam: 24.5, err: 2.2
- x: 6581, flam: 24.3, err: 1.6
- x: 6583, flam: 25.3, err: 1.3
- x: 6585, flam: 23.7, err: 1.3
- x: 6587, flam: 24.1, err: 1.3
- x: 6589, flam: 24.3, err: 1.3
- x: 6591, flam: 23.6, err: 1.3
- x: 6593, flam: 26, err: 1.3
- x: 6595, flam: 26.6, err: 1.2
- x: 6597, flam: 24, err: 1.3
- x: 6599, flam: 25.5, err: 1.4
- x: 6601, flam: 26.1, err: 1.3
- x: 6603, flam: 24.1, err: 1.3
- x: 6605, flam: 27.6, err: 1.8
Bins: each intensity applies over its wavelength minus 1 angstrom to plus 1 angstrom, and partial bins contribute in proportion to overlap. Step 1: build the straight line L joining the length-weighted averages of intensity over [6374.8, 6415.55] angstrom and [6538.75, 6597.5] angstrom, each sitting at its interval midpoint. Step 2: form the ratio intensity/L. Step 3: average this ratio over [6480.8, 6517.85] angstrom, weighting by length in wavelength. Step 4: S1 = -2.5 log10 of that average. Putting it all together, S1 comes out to 0.05 mag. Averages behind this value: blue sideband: 24.9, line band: 23.4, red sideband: 24.5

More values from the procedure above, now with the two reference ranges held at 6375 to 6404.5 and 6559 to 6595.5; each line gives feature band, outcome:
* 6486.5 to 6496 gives 0.024 mag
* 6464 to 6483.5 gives 0.048 mag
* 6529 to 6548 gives 0.030 mag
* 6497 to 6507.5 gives 0.092 mag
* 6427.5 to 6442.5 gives 0.007 mag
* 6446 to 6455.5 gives 0.041 mag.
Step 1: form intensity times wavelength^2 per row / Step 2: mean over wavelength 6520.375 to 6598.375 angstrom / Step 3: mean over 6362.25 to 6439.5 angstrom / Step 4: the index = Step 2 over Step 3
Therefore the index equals 1.04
